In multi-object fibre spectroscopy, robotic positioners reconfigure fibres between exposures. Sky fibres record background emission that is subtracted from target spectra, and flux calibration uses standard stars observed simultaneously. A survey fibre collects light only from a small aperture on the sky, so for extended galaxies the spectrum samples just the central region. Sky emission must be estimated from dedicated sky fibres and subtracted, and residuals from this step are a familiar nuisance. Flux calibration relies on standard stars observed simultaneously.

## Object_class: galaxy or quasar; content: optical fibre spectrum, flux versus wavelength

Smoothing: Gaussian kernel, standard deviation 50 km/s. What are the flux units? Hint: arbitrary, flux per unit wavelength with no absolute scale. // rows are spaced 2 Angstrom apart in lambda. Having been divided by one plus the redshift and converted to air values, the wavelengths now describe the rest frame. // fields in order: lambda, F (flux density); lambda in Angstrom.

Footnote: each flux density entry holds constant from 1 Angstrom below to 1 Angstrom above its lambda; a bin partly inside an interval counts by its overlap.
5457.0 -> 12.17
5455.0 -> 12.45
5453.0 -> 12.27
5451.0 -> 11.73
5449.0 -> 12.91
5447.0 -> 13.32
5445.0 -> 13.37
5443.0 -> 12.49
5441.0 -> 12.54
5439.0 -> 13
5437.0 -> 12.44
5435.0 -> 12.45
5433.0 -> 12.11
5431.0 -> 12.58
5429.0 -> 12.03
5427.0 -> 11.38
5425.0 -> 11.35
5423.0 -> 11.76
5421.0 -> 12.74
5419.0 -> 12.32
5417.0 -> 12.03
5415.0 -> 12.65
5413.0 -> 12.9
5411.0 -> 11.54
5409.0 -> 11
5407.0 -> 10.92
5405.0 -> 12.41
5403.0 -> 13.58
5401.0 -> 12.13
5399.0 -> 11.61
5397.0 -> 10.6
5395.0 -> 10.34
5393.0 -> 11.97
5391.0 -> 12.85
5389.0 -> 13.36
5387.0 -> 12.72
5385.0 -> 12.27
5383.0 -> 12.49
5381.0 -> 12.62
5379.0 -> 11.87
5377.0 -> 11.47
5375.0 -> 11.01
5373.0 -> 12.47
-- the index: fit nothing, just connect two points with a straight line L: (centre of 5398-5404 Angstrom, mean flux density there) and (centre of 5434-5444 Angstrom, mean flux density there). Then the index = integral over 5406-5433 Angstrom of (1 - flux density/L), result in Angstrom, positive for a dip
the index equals 1.2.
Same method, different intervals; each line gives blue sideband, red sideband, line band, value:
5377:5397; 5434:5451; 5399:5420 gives 0.46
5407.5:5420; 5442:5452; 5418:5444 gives 0.35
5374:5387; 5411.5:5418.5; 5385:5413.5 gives 0.59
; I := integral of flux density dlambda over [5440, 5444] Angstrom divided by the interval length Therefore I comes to 12.5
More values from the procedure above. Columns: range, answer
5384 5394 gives 12.6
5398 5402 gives 11.9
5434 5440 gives 12.6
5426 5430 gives 11.7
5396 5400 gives 11.1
